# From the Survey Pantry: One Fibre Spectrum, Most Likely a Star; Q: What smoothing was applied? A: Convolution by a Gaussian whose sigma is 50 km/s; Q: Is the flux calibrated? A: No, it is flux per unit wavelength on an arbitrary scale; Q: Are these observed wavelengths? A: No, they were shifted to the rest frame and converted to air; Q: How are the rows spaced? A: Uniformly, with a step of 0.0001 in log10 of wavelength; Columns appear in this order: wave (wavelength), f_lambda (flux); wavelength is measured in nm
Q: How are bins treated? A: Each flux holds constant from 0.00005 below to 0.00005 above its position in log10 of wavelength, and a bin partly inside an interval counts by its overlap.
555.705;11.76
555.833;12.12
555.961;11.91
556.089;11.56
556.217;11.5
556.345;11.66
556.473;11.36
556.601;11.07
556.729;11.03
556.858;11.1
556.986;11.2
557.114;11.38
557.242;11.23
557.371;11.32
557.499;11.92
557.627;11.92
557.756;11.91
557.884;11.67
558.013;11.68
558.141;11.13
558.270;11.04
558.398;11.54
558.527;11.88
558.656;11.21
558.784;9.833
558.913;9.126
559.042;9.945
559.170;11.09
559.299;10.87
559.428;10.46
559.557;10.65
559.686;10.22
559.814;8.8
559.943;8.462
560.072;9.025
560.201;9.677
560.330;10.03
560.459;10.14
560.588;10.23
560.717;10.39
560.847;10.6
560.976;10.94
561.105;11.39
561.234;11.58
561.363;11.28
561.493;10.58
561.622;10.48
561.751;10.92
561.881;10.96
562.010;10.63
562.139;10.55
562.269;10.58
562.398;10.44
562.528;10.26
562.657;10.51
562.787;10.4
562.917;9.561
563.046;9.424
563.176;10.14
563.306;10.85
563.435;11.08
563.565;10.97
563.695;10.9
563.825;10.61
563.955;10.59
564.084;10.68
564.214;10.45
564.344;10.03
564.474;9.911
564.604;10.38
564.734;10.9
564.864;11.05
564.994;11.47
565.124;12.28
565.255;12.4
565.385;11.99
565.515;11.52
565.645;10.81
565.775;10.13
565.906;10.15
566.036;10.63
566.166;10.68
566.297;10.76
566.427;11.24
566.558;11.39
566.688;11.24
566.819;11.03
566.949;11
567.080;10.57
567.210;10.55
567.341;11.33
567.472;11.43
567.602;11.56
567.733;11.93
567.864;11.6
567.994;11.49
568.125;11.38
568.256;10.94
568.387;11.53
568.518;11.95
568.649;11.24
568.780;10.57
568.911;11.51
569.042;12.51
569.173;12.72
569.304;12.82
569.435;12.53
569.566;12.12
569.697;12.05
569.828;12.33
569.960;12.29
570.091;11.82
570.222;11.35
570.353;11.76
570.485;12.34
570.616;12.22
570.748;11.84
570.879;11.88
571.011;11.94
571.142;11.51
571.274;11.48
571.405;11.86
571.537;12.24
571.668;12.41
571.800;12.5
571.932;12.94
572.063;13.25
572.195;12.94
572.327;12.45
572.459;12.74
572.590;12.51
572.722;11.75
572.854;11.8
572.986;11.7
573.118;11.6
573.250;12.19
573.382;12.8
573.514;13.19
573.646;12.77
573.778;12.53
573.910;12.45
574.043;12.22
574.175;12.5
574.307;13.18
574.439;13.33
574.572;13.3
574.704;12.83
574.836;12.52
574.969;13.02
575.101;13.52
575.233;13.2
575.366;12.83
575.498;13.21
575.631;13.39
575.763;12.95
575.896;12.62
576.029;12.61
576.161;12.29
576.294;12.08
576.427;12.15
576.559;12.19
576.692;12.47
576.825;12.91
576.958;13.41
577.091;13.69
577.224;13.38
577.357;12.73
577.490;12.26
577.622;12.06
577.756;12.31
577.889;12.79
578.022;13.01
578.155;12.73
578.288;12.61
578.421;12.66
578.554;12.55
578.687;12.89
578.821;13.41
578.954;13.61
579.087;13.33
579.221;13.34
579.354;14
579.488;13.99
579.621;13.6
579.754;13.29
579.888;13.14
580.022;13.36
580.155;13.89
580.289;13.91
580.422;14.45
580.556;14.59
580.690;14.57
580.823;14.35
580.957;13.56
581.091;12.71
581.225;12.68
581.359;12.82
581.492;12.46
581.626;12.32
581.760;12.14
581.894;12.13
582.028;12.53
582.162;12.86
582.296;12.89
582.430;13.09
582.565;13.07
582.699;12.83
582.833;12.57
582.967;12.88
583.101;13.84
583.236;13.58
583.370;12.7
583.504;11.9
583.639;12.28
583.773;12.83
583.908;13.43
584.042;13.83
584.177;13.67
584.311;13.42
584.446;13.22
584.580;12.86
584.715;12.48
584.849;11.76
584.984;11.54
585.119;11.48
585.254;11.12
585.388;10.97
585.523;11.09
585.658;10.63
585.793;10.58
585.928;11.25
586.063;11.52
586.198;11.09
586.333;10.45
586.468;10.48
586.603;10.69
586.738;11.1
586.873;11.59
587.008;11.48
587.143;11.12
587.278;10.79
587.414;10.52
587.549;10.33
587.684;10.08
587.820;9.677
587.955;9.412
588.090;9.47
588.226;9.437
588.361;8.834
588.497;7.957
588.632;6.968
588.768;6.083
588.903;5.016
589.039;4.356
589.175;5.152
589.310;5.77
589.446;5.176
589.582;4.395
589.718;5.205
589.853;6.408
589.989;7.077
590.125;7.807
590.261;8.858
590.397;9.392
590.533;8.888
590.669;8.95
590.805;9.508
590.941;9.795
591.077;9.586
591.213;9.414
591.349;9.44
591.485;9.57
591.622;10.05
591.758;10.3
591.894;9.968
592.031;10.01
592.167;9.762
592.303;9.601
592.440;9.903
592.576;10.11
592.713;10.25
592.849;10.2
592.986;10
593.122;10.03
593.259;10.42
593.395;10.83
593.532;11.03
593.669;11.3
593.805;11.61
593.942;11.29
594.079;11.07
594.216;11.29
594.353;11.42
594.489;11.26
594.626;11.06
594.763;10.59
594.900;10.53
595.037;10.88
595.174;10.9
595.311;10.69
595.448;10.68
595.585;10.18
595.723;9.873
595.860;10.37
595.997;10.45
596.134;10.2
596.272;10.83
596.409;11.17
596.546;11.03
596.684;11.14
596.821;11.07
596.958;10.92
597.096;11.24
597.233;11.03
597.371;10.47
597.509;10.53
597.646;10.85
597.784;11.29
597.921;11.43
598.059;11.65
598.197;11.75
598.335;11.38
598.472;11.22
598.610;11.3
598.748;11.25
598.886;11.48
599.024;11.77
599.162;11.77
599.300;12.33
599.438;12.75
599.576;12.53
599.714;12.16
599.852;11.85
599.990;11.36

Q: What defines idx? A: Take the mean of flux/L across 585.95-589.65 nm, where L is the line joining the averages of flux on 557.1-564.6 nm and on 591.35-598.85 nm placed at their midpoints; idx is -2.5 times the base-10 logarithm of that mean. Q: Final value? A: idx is 0.20 mag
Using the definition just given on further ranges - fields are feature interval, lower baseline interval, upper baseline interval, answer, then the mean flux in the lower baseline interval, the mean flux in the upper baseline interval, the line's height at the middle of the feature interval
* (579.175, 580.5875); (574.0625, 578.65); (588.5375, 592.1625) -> -0.19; 12.8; 7.85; 11.6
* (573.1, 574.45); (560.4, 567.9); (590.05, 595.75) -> -0.19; 10.8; 10.2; 10.6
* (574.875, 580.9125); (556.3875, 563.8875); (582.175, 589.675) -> -0.23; 10.7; 10.7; 10.7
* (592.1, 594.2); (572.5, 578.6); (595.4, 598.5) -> 0.07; 12.7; 10.9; 11.2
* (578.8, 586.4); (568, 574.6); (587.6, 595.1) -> -0.21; 12.2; 9.14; 10.5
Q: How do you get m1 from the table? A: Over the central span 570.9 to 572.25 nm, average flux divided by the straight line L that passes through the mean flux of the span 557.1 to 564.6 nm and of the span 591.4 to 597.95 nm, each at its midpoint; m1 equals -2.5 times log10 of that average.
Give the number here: -0.16 mag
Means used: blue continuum 10.6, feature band 12.3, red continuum 10.6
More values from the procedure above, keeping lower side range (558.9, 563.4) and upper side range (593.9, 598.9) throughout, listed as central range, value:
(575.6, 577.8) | -0.192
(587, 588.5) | 0.090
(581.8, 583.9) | -0.193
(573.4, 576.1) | -0.216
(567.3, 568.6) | -0.104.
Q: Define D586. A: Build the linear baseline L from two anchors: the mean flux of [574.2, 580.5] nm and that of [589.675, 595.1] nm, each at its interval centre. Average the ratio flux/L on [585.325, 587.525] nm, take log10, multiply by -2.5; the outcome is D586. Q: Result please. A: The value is 0.019 mag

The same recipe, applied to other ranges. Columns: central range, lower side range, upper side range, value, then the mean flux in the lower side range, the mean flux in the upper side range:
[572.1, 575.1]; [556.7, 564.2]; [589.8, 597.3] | -0.20 mag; 10.7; 10.2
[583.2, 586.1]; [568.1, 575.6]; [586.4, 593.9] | -0.20 mag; 12.3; 9.12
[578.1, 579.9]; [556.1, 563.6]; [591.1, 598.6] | -0.23 mag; 10.7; 10.7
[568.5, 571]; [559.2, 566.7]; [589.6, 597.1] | -0.15 mag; 10.6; 10.1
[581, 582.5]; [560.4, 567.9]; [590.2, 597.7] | -0.19 mag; 10.8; 10.4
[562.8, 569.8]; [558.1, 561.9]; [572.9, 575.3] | 0.03 mag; 10.5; 12.7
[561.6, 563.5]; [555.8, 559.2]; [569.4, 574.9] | 0.12 mag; 11.3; 12.3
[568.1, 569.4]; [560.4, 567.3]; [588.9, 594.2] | -0.13 mag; 10.8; 8.98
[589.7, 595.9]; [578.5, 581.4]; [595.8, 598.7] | 0.17 mag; 13.6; 11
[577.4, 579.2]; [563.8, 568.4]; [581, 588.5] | -0.12 mag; 11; 11.8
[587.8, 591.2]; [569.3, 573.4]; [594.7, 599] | 0.43 mag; 12.2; 10.9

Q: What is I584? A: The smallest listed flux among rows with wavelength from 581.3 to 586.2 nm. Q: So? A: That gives 10.58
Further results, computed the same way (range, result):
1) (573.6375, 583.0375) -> 12.06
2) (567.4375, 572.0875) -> 10.57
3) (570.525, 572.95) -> 11.48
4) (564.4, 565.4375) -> 9.911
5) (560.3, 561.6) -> 10.03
